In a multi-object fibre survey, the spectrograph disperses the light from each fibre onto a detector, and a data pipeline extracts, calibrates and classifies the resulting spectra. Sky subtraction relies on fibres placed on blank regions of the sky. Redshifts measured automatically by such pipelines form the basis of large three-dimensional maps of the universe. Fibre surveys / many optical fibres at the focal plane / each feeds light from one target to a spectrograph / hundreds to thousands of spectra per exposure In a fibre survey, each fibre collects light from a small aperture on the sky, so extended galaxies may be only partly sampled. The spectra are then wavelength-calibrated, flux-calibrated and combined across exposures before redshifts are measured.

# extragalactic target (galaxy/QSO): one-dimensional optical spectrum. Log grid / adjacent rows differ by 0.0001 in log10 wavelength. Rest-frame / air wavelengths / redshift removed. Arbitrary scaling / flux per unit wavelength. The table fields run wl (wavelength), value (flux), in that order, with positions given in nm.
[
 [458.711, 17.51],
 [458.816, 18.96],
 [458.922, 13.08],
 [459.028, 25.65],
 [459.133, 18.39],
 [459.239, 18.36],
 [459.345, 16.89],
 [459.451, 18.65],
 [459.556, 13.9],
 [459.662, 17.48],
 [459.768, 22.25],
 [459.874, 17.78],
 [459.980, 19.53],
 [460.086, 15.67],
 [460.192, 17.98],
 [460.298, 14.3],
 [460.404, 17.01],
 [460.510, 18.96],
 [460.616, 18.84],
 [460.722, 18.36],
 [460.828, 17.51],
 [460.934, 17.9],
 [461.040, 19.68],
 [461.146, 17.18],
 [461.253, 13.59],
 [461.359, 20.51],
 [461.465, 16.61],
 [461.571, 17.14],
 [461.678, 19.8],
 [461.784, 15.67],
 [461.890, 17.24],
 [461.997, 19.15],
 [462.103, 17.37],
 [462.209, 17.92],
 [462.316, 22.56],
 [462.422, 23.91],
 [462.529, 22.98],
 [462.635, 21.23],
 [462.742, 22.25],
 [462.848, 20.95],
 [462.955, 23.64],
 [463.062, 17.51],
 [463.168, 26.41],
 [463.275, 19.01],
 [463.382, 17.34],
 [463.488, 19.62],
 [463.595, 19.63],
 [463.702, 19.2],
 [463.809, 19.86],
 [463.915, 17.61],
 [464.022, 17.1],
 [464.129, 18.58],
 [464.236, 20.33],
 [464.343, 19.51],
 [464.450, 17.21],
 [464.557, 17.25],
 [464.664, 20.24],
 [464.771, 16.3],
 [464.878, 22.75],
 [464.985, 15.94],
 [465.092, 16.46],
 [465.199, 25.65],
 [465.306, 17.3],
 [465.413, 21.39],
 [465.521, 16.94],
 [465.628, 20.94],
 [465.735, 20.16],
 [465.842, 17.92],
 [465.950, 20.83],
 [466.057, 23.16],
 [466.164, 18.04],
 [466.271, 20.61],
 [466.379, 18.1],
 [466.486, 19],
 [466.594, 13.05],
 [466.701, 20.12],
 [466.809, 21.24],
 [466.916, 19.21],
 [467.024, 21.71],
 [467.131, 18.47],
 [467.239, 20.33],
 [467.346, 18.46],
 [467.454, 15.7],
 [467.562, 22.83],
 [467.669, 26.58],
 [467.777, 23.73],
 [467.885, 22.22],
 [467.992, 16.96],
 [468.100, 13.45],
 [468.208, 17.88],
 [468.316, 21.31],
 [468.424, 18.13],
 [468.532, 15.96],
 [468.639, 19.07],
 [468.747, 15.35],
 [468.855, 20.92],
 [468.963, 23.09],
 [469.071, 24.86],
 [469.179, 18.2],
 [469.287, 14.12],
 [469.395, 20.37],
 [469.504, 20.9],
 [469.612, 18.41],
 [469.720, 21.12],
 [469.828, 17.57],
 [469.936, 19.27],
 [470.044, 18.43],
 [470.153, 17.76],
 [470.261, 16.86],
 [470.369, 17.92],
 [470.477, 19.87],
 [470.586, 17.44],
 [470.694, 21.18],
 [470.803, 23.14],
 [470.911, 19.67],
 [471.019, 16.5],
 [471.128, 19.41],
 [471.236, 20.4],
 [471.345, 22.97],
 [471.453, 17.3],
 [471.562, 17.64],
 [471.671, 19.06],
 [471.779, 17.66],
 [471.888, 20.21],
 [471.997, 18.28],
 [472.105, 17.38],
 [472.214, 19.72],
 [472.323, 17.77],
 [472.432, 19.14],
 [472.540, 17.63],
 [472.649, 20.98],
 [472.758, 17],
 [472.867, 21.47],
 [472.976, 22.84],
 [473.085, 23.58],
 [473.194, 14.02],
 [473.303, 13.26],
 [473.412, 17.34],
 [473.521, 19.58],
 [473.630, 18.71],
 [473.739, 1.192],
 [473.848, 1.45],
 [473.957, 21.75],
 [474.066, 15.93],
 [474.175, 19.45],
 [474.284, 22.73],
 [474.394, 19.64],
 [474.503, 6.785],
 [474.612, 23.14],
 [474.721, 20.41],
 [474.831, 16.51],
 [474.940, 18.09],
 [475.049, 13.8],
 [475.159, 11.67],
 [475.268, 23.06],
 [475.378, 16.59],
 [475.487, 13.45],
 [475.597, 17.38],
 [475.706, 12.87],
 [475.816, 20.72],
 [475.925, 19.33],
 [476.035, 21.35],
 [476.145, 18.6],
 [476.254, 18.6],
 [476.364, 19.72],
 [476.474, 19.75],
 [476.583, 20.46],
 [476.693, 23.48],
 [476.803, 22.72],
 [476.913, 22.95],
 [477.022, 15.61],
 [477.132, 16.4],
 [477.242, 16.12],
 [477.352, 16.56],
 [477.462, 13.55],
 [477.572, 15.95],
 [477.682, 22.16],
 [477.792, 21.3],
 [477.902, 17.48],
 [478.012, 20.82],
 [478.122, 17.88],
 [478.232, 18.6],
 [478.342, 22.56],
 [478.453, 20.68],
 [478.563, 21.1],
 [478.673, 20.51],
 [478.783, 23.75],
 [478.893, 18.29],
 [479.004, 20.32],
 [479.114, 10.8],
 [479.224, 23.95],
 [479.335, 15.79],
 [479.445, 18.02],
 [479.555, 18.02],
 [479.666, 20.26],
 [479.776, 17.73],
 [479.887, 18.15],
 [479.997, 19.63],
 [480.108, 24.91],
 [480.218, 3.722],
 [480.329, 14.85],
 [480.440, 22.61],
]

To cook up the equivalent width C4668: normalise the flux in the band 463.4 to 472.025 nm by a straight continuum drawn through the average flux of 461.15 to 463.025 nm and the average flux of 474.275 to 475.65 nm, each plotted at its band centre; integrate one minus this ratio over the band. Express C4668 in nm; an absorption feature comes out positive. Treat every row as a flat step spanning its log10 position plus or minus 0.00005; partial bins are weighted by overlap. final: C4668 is -0.410 nm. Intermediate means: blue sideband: 19.5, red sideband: 17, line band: 19.2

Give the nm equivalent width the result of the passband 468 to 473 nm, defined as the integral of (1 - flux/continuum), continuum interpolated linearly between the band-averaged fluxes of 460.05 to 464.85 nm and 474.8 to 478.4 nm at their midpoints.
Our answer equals -0.11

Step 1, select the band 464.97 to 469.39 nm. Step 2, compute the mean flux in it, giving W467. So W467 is 19.4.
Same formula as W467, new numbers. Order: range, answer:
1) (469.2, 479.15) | 18.3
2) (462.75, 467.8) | 19.7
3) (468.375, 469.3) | 19.1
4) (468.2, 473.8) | 18.6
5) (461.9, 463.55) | 20.7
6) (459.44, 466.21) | 19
